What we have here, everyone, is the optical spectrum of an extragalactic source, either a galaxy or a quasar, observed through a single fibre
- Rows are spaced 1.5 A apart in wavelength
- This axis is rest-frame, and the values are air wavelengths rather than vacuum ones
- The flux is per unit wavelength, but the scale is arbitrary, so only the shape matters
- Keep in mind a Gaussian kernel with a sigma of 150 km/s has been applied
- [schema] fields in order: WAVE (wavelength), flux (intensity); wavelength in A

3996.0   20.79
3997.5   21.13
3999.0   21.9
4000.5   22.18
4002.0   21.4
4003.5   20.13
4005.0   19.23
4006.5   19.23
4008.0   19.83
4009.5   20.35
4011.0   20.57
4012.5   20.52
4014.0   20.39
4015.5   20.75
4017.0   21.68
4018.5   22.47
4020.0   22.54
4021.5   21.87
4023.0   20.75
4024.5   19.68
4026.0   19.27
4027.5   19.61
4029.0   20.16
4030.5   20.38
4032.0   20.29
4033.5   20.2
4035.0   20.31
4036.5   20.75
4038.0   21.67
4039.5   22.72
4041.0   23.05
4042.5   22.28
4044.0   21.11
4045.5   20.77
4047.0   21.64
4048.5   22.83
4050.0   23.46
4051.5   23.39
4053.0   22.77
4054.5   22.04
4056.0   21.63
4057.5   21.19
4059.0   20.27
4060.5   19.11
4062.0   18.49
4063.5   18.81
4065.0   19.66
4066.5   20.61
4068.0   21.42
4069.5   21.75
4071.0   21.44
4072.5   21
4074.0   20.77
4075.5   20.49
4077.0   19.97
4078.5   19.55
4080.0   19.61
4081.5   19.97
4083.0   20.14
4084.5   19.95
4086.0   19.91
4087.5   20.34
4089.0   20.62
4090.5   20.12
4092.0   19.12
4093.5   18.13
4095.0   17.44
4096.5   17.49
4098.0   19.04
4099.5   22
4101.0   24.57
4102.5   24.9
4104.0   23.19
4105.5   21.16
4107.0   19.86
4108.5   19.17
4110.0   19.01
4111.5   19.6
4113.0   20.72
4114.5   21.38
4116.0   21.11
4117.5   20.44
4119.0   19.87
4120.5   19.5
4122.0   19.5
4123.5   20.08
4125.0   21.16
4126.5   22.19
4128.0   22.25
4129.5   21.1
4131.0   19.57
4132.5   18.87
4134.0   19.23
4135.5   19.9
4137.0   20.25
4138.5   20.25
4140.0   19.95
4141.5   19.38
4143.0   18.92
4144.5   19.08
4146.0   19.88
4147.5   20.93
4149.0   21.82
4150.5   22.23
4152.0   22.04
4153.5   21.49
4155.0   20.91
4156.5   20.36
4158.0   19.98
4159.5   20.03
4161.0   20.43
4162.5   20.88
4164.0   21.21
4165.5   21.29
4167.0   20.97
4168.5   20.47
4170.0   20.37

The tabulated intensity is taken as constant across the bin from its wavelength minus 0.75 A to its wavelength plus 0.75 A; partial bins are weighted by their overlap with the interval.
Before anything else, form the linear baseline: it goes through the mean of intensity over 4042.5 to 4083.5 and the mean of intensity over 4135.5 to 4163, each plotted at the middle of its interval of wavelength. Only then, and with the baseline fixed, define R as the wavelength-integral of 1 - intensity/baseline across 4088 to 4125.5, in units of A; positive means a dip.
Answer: 0.6 A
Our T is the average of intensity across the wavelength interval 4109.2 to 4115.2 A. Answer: 20.2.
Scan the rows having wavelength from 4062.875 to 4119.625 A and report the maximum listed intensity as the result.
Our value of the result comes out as 24.9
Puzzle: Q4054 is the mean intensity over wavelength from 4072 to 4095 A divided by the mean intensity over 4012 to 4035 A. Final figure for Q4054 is 0.96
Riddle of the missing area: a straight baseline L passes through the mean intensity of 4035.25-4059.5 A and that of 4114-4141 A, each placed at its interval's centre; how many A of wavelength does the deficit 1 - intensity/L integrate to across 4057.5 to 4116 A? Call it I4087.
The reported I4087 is 2.4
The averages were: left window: 22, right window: 20.3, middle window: 20.3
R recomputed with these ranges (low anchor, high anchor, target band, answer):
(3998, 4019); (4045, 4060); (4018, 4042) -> 0.4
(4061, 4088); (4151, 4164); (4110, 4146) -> 0.8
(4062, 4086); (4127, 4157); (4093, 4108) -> -0.3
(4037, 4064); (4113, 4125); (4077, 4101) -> 1.3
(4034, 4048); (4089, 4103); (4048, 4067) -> 0.1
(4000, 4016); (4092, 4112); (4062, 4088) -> 0.2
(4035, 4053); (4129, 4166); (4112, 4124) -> 0.3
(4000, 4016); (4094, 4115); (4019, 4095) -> -0.8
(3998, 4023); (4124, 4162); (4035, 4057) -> -1.3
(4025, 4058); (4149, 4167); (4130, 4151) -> 1.1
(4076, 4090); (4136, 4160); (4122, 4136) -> -0.1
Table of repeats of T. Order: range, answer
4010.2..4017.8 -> 20.8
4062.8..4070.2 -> 20.5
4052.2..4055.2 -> 22.4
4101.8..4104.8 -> 24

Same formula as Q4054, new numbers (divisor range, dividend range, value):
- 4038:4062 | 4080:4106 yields 0.94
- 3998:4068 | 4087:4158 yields 0.97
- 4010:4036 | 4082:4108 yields 0.99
